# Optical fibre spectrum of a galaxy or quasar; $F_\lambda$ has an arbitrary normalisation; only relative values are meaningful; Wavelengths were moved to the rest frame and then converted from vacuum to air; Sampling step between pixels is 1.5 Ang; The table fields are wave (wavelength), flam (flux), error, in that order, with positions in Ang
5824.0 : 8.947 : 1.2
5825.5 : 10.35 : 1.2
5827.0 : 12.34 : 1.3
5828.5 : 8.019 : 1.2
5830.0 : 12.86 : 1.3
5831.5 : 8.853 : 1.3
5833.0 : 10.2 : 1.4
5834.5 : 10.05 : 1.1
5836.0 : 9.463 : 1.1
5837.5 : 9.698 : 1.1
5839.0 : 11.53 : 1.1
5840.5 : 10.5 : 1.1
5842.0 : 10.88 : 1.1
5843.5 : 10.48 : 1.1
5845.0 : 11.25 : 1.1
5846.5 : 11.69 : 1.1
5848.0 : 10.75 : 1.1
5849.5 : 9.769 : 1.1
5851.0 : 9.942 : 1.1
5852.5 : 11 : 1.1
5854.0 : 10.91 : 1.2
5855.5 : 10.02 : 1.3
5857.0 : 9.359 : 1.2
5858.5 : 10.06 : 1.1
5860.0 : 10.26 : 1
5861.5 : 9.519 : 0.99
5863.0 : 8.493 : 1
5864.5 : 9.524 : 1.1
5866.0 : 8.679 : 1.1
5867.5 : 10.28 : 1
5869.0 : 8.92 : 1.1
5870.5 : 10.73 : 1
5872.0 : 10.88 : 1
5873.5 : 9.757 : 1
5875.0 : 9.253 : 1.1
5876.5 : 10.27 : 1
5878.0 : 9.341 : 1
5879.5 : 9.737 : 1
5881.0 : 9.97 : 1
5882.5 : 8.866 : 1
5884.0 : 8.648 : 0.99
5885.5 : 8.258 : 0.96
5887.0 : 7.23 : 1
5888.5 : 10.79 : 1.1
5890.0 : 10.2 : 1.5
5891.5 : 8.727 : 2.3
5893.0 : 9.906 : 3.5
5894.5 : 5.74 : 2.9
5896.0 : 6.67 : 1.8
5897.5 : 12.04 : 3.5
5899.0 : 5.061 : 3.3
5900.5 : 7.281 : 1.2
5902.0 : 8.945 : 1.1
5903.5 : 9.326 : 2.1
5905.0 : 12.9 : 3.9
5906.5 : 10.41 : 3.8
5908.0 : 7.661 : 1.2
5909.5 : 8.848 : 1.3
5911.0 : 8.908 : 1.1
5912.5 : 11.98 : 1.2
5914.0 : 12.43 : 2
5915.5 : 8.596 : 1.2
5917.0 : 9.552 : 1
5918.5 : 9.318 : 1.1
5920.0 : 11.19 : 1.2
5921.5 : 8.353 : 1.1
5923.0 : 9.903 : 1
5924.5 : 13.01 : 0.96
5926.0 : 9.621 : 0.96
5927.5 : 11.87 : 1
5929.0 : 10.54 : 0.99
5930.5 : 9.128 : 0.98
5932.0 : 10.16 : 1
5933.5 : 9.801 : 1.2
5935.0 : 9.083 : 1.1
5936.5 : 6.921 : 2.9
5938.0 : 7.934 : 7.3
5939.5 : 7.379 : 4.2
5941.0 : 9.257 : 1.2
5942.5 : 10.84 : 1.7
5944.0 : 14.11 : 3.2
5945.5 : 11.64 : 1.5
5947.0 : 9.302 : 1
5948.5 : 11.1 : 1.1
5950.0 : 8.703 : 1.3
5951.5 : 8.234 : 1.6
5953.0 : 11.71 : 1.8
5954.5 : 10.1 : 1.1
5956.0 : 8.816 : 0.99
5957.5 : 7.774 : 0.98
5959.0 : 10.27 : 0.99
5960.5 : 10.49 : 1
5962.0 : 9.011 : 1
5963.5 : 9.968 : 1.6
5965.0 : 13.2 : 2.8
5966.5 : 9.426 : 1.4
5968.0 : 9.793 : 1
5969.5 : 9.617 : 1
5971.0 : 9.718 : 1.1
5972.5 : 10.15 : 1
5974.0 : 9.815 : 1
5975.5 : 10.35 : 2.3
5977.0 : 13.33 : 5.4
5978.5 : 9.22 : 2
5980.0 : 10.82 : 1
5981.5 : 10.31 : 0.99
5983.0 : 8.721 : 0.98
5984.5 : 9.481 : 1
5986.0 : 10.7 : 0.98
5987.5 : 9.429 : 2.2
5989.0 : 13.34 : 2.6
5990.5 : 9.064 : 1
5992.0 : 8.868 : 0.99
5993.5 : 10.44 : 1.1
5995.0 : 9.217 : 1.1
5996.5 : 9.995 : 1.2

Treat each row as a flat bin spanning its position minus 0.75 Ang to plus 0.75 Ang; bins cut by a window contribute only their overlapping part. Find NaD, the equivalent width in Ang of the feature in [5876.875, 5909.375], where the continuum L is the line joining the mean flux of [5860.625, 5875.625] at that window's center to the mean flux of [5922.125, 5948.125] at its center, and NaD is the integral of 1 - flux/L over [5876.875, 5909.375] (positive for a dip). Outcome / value 2.7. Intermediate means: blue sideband 9.61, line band 8.95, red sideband 10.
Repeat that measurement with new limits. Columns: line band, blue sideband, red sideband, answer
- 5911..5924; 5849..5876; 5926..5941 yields -1.1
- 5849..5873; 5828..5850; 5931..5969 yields 1.0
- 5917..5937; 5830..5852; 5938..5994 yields 0.5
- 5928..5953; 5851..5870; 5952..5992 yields 0.8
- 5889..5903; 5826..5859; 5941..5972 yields 2.7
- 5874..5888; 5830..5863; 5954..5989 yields 1.6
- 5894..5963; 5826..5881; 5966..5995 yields 3.5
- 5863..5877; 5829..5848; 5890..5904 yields -0.6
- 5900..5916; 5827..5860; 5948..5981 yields 0.6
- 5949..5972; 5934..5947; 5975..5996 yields 0.2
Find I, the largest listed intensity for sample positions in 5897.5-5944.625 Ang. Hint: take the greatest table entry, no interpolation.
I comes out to 14.11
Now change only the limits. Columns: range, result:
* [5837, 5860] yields 11.69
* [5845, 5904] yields 12.04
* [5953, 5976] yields 13.2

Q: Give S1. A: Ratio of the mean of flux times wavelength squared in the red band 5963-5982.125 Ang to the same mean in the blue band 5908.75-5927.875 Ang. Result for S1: 1.0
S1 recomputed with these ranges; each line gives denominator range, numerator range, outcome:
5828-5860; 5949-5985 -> 1.00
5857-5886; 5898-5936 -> 1.04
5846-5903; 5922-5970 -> 1.09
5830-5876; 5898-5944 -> 0.97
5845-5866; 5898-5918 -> 0.95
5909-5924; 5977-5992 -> 1.05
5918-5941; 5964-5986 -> 1.09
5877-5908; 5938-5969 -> 1.14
